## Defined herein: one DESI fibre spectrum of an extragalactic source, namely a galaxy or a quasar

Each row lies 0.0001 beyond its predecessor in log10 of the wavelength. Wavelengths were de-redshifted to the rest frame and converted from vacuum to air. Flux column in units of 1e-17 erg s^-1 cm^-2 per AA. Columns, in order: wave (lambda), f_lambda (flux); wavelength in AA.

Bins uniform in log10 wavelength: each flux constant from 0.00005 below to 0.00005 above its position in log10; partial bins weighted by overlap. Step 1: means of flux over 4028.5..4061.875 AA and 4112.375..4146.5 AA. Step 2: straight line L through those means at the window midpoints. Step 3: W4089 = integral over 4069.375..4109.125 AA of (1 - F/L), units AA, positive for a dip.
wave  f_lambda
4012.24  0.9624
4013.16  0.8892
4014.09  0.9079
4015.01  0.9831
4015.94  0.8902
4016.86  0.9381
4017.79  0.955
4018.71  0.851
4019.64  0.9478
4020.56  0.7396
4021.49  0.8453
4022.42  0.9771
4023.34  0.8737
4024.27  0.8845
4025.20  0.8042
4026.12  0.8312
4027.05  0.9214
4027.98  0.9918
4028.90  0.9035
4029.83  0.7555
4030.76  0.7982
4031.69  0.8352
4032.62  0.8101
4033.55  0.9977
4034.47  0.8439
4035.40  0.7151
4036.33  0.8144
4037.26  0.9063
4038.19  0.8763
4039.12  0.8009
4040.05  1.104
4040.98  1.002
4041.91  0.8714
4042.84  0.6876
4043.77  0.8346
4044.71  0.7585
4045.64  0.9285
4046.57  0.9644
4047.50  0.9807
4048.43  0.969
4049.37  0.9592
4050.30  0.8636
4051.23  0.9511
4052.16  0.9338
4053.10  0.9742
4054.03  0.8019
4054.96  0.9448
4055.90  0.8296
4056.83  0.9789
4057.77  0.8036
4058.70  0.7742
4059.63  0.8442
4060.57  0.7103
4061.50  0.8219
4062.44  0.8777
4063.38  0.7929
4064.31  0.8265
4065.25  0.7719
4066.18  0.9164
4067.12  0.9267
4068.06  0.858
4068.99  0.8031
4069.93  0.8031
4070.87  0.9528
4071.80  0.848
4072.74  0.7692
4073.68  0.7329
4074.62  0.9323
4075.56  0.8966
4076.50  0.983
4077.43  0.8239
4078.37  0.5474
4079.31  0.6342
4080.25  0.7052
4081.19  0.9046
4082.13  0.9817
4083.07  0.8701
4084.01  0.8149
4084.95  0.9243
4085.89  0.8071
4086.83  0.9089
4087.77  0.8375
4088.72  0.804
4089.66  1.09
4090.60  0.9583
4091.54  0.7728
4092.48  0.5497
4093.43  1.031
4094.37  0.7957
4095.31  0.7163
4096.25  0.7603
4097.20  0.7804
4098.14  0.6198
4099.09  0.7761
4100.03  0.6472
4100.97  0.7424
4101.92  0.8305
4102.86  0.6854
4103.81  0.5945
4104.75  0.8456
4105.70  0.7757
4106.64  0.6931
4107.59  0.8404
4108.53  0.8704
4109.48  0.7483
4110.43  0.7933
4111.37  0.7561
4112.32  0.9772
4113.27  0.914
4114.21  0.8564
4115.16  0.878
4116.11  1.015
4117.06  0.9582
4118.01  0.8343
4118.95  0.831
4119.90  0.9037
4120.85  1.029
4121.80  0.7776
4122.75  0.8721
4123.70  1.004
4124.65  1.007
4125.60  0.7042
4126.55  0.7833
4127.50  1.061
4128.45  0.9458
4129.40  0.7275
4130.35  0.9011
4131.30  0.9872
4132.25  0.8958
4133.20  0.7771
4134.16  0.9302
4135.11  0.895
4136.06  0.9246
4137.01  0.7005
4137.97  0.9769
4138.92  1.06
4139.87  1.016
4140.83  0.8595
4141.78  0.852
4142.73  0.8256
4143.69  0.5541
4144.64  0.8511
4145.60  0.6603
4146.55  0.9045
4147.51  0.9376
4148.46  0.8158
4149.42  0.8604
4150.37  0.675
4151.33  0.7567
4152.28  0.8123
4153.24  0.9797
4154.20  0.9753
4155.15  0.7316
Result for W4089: 3.2 AA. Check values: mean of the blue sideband 0.871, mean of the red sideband 0.881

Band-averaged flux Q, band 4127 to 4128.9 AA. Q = 1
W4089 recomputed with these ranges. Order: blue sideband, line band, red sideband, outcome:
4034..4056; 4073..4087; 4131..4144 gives 0.9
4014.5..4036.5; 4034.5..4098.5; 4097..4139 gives 0.8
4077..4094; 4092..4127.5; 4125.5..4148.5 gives 1.2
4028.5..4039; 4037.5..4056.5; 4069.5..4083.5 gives -1.5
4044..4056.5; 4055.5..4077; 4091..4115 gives 0.6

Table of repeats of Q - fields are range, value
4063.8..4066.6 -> 0.839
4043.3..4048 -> 0.894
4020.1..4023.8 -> 0.859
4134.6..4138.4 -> 0.873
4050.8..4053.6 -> 0.951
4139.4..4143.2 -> 0.888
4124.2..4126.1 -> 0.853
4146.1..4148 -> 0.92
